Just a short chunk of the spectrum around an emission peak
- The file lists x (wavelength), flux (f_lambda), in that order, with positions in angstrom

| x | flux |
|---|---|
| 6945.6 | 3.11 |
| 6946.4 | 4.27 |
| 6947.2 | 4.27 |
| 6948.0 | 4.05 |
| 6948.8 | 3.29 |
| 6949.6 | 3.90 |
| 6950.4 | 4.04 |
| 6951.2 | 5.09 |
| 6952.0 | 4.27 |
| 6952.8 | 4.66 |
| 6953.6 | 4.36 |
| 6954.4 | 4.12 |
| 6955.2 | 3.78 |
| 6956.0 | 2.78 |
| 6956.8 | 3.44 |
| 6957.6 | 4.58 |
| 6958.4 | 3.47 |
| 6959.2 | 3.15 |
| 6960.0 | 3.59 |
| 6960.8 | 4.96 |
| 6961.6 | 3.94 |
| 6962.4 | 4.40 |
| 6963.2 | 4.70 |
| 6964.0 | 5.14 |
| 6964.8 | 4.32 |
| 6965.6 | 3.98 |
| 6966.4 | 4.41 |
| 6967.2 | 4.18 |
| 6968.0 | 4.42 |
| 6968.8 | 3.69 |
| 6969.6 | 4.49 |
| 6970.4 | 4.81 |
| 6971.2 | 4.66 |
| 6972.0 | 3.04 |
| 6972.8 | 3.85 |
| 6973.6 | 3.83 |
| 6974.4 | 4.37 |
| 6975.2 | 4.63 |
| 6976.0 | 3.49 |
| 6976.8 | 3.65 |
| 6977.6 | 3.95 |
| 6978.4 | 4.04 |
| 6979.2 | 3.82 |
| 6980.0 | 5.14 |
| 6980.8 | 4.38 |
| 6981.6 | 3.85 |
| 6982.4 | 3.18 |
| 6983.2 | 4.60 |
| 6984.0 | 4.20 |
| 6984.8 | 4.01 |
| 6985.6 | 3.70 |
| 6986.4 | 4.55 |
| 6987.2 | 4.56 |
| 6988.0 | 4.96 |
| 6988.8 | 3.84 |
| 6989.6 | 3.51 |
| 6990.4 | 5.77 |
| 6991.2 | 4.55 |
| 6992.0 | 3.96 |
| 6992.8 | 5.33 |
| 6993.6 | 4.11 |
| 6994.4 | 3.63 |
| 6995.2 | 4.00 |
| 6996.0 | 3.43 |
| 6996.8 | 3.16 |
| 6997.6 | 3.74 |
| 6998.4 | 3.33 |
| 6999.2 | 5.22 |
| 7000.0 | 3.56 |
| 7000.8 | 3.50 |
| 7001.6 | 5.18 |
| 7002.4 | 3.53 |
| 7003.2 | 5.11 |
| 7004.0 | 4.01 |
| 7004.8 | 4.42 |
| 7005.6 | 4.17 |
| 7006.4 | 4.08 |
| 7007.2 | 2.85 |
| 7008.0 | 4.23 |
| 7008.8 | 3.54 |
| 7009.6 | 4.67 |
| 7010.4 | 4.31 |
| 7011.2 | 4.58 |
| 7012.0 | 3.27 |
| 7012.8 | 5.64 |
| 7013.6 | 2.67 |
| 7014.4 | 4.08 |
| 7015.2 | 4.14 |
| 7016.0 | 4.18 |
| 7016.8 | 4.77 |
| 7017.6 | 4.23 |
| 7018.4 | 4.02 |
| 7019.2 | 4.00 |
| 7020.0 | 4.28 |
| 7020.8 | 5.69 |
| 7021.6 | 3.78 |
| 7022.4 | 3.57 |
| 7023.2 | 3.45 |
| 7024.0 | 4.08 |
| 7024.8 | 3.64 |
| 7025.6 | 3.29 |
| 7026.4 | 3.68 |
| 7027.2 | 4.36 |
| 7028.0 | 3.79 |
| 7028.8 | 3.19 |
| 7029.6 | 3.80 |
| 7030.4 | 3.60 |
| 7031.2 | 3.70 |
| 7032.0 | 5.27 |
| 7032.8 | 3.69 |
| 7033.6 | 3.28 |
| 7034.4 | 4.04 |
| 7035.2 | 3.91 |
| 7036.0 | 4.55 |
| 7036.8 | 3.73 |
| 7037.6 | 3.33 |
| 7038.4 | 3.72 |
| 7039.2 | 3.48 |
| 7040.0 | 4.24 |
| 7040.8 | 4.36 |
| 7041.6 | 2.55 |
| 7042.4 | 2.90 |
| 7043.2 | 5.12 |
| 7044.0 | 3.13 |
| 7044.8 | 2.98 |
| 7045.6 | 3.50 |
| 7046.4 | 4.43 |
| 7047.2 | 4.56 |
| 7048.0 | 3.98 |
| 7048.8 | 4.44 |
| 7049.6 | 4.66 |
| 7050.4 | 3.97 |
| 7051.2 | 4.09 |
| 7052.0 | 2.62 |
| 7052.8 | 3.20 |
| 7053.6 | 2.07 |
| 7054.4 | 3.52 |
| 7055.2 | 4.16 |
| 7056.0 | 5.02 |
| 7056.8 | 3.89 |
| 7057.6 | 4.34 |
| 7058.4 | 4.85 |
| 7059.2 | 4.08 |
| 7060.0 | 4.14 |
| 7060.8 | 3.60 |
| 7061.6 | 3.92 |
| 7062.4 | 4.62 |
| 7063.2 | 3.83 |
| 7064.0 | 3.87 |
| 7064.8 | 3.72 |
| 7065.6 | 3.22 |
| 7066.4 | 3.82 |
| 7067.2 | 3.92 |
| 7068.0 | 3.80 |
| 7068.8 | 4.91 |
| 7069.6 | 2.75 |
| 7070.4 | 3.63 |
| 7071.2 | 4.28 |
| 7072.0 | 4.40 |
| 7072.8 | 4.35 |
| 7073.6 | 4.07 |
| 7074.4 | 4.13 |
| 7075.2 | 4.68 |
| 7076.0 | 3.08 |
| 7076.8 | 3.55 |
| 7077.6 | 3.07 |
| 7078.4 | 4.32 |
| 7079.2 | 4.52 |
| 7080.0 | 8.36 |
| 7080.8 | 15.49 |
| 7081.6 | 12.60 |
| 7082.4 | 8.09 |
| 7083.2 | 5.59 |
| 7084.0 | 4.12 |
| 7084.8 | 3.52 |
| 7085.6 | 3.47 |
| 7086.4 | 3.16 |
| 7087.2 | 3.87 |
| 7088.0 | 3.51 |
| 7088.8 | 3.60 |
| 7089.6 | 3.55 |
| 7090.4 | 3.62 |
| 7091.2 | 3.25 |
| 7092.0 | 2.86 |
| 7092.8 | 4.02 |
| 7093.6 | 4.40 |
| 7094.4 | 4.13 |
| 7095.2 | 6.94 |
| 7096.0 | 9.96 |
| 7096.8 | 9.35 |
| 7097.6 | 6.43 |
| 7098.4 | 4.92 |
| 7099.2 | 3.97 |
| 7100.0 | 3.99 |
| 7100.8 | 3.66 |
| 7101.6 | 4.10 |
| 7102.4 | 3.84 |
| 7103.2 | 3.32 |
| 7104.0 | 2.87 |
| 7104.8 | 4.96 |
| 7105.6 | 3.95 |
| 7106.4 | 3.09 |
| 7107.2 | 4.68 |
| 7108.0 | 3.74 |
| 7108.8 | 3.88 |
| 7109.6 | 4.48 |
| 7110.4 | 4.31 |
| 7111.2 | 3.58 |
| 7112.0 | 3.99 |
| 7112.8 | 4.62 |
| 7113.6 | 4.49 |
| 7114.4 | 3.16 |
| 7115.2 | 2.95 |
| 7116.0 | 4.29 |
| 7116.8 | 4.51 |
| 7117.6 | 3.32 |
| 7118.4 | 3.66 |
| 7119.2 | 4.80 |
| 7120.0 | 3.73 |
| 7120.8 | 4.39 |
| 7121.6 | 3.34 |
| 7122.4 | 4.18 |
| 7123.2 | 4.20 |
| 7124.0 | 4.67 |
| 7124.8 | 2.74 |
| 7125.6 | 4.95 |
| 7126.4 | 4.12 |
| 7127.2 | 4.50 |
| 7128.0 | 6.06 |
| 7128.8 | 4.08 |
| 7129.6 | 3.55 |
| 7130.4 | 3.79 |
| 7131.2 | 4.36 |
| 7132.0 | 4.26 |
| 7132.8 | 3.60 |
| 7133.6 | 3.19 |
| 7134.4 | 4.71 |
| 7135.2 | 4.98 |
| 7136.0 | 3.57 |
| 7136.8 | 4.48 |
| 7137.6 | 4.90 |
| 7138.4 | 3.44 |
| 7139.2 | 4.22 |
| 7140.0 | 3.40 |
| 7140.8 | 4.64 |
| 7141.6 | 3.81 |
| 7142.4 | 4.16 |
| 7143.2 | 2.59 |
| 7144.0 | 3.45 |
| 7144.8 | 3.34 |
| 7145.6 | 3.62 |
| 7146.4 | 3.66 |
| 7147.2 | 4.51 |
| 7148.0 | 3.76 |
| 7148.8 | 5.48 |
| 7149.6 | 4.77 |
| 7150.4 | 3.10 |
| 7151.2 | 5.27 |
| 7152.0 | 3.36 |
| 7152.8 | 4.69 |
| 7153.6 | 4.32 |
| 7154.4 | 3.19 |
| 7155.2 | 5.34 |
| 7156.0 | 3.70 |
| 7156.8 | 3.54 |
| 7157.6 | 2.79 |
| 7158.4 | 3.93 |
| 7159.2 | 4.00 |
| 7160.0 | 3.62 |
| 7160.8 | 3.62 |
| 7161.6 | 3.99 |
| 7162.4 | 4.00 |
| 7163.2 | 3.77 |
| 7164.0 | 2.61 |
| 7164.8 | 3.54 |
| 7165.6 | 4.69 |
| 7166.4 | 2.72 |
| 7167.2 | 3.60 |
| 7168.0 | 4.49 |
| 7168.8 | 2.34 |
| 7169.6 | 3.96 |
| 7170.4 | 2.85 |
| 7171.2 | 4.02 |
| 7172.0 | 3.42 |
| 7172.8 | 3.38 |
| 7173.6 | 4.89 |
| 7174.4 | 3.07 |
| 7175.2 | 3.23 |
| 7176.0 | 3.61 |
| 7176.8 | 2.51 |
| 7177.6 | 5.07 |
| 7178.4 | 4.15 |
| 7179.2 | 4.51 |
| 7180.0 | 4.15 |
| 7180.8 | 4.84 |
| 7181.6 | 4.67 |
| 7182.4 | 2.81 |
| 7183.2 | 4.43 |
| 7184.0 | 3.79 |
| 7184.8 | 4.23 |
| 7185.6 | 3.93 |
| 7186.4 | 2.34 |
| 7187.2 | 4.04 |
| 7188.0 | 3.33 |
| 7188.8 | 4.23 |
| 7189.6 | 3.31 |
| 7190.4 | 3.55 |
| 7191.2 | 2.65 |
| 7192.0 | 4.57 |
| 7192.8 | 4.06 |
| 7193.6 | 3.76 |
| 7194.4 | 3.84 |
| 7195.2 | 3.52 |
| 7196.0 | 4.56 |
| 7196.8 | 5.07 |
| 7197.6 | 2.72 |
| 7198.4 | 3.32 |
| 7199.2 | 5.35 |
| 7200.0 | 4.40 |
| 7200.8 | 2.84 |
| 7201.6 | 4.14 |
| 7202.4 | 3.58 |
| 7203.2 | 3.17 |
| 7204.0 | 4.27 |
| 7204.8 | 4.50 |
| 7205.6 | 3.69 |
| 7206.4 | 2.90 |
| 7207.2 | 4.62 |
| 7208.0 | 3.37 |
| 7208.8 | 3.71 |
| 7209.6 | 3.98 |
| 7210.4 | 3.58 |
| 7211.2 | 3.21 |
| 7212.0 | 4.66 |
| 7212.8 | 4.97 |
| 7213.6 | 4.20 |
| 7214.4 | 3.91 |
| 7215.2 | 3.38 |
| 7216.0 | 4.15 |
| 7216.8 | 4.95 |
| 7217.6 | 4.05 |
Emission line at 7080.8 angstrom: [S II]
